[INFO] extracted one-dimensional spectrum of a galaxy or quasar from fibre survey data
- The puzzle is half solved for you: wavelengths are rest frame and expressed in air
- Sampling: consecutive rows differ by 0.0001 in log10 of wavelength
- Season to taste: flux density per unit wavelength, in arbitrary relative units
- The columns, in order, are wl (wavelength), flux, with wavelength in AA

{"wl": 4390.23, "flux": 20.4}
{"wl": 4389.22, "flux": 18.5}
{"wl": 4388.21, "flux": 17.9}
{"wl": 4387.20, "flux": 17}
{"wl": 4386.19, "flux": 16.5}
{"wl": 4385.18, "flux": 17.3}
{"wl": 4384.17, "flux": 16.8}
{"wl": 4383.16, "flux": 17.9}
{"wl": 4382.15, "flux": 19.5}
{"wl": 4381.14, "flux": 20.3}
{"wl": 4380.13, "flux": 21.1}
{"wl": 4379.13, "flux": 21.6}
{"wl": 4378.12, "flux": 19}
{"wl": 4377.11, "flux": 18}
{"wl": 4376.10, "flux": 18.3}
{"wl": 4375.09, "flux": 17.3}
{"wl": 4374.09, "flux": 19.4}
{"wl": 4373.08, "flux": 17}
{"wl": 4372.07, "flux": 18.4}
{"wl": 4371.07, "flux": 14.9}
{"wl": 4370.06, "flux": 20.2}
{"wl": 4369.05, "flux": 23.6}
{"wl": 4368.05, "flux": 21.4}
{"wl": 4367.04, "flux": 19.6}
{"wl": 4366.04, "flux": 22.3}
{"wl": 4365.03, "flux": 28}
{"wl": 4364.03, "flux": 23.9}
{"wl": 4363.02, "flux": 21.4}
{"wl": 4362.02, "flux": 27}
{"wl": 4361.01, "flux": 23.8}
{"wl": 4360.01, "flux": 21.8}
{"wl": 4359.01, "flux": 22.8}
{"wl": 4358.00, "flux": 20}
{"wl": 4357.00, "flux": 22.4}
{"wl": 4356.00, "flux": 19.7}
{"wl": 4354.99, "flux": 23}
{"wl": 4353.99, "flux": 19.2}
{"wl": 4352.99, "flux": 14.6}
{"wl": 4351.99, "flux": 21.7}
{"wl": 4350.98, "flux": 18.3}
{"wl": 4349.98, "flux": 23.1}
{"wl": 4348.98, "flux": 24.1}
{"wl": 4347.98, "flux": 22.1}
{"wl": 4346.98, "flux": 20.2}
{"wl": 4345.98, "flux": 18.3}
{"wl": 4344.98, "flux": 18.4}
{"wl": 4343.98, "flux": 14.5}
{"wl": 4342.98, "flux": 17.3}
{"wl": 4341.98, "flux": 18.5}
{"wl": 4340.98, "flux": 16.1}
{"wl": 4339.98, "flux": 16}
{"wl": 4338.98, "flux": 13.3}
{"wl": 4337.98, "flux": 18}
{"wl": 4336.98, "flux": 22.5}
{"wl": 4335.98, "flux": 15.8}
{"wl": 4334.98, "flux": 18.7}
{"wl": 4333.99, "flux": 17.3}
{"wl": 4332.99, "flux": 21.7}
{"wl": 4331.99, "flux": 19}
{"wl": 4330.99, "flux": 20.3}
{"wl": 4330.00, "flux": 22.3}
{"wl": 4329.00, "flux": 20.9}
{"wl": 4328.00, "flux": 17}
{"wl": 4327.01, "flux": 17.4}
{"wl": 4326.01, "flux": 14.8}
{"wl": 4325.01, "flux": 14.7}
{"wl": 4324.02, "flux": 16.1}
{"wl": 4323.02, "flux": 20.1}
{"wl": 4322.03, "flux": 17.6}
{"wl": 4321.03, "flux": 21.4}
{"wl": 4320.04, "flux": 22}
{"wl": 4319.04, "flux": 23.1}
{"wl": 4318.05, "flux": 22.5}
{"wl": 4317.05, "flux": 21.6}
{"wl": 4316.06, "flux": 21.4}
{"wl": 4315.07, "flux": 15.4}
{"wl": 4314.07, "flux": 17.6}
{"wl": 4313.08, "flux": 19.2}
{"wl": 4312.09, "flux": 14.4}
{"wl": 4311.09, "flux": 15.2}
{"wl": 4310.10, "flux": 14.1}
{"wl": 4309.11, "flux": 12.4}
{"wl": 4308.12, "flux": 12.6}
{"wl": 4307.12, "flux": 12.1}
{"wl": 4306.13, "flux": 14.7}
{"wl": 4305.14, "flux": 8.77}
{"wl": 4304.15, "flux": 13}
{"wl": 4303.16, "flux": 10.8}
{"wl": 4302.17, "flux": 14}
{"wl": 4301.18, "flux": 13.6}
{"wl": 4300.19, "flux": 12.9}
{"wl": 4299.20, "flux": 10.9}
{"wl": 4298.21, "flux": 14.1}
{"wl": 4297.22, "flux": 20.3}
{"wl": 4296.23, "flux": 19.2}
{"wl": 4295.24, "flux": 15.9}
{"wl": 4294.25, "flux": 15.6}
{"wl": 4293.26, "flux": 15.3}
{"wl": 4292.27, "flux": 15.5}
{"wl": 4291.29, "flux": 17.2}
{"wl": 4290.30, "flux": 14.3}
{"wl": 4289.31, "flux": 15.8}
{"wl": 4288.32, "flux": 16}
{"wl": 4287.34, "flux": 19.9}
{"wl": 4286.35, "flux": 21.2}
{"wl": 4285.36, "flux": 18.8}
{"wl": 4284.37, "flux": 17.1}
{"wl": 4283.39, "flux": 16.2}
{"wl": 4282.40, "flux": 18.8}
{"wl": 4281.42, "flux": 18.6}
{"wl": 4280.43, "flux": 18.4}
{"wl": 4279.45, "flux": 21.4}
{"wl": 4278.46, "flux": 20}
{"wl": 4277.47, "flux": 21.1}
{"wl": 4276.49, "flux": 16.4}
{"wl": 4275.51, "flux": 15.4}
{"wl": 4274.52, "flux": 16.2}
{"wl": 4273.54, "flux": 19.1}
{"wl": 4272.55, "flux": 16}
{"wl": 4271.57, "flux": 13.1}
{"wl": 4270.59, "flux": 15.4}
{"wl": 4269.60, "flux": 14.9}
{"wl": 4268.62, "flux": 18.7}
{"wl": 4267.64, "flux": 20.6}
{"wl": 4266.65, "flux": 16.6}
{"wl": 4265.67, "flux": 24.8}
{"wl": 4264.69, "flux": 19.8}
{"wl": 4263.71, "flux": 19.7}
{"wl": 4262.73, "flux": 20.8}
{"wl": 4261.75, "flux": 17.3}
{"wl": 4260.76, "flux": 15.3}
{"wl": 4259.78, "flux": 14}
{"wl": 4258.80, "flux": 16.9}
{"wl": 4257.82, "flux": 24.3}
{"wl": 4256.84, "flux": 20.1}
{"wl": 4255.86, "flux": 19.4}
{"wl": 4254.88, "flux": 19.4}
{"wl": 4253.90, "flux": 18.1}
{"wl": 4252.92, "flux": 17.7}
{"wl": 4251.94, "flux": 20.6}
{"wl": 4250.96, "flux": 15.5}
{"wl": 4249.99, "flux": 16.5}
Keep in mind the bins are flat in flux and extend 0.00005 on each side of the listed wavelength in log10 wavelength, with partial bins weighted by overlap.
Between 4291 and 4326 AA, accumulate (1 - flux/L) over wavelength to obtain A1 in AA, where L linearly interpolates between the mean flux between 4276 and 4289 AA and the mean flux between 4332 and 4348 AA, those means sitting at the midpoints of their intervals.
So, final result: 4.25 AA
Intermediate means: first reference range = 18.7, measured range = 16.1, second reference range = 18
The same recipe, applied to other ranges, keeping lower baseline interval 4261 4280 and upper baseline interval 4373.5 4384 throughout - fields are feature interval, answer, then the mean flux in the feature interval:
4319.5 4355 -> 0.1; 18.7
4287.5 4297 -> 1.1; 16.4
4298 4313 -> 4.4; 13.1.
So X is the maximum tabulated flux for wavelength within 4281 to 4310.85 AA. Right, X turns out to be 21.2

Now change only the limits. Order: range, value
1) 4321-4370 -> 28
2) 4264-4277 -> 24.8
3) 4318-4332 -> 23.1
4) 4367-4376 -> 23.6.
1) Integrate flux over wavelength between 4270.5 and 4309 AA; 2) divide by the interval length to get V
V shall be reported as 16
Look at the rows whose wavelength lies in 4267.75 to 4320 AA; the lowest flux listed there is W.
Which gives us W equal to 8.77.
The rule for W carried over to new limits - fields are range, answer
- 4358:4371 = 19.6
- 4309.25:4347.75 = 13.3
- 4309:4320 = 12.4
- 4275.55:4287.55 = 16.2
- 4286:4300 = 10.9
